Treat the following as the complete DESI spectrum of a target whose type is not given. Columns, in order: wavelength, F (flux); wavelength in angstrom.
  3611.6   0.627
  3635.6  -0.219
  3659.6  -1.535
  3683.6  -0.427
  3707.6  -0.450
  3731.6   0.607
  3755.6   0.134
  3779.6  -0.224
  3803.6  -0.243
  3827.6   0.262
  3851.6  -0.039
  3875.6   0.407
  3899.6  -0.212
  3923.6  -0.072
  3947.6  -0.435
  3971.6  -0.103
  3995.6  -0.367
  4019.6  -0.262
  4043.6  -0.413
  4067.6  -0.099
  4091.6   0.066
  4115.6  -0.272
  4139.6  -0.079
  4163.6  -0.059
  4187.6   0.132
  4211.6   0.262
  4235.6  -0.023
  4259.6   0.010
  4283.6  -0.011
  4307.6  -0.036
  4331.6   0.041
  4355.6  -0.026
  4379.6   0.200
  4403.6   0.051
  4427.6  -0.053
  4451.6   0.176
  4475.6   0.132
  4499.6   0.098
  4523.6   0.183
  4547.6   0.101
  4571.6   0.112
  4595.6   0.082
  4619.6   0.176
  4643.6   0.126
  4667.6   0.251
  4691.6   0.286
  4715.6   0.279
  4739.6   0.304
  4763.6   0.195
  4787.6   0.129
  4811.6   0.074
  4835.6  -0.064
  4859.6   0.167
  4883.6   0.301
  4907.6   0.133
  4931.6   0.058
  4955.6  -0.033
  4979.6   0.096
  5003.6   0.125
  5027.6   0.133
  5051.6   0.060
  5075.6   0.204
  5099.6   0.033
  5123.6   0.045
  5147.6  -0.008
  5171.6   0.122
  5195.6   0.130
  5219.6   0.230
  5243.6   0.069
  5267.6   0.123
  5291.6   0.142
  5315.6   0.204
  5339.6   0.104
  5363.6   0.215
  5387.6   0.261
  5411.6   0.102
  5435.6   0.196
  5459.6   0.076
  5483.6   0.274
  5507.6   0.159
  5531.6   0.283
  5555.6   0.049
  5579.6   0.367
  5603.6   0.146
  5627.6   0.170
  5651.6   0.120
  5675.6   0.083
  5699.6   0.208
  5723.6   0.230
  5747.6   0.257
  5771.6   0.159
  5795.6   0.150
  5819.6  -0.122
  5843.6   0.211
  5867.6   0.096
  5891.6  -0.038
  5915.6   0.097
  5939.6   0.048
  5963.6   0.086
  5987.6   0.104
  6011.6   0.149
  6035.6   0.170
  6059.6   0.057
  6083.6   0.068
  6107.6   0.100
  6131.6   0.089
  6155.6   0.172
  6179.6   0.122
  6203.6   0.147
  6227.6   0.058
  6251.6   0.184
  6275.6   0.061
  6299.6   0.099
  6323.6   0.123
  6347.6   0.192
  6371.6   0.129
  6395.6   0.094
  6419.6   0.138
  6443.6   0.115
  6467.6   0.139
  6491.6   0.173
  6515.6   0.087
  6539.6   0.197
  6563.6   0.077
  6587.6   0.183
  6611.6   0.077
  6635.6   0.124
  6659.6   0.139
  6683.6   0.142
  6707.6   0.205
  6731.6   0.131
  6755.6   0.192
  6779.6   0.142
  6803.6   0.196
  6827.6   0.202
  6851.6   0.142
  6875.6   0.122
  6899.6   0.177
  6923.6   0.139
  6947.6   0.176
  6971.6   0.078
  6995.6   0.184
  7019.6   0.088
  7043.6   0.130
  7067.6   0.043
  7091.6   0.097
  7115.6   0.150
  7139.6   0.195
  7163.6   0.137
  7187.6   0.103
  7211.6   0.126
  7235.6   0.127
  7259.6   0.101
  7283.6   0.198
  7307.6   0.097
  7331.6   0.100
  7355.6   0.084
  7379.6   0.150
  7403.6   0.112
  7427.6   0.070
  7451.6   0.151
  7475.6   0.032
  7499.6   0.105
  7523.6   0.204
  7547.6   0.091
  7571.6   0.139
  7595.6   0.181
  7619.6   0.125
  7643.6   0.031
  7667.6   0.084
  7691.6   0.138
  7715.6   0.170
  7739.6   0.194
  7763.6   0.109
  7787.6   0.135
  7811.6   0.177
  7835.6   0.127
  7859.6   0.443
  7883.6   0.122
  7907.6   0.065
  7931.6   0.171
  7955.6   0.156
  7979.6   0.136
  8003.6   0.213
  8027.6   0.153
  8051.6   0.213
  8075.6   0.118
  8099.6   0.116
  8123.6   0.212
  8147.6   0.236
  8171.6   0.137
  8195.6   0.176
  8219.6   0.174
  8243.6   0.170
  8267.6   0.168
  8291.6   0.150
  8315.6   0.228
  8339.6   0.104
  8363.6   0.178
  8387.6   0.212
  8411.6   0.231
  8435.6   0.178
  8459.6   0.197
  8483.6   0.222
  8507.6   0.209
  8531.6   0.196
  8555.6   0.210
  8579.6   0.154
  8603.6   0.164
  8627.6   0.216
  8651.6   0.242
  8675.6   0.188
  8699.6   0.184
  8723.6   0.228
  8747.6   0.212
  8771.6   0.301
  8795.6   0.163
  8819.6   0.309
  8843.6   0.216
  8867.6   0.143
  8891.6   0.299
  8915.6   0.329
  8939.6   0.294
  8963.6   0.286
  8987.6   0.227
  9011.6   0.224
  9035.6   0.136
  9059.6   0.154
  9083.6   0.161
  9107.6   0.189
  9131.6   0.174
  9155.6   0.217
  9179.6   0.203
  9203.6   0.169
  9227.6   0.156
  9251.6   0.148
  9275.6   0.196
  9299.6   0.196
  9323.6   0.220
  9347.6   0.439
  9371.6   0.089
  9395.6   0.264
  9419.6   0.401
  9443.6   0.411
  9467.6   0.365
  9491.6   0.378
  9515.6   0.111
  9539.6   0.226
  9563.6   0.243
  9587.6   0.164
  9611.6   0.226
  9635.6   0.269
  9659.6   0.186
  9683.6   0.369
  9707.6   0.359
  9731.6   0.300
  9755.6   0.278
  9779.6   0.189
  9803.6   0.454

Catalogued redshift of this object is 1.108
